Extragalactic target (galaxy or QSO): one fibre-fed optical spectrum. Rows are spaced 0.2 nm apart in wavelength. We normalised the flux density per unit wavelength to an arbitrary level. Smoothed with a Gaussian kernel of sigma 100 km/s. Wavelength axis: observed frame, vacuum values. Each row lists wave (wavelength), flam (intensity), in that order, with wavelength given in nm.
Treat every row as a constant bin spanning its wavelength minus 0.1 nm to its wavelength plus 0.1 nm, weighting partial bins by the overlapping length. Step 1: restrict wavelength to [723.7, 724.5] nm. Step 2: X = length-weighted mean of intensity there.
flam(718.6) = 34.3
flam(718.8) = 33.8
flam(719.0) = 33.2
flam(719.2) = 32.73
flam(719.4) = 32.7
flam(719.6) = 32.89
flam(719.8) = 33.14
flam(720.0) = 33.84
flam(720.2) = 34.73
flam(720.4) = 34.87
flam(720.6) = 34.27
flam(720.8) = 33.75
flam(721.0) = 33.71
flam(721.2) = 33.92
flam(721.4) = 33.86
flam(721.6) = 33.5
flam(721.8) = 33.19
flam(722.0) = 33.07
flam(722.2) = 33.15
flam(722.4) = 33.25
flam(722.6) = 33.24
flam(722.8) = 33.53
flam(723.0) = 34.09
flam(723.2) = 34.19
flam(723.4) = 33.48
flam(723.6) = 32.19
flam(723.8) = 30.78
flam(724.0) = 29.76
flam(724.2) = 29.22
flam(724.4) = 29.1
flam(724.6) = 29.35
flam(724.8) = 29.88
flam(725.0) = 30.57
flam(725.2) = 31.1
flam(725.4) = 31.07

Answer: 29.7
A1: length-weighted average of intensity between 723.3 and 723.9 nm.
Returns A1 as 32.1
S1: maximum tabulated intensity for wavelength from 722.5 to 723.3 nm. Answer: 34.19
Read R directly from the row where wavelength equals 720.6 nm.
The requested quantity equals 34.27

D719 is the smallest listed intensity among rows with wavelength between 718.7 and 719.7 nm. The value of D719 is 32.7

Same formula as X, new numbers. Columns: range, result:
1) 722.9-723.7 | 33.5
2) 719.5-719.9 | 33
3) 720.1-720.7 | 34.6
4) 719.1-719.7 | 32.8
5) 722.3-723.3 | 33.7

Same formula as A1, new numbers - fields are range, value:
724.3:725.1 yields 29.7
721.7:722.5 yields 33.2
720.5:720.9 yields 34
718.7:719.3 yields 33.2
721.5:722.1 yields 33.3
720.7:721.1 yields 33.7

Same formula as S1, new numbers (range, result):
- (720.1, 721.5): 34.87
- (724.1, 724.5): 29.22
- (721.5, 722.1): 33.5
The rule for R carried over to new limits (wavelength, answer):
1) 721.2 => 33.92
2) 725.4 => 31.07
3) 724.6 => 29.35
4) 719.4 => 32.7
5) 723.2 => 34.19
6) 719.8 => 33.14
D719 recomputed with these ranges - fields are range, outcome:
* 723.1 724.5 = 29.1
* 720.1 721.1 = 33.71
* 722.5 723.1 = 33.24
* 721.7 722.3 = 33.07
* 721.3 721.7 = 33.5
